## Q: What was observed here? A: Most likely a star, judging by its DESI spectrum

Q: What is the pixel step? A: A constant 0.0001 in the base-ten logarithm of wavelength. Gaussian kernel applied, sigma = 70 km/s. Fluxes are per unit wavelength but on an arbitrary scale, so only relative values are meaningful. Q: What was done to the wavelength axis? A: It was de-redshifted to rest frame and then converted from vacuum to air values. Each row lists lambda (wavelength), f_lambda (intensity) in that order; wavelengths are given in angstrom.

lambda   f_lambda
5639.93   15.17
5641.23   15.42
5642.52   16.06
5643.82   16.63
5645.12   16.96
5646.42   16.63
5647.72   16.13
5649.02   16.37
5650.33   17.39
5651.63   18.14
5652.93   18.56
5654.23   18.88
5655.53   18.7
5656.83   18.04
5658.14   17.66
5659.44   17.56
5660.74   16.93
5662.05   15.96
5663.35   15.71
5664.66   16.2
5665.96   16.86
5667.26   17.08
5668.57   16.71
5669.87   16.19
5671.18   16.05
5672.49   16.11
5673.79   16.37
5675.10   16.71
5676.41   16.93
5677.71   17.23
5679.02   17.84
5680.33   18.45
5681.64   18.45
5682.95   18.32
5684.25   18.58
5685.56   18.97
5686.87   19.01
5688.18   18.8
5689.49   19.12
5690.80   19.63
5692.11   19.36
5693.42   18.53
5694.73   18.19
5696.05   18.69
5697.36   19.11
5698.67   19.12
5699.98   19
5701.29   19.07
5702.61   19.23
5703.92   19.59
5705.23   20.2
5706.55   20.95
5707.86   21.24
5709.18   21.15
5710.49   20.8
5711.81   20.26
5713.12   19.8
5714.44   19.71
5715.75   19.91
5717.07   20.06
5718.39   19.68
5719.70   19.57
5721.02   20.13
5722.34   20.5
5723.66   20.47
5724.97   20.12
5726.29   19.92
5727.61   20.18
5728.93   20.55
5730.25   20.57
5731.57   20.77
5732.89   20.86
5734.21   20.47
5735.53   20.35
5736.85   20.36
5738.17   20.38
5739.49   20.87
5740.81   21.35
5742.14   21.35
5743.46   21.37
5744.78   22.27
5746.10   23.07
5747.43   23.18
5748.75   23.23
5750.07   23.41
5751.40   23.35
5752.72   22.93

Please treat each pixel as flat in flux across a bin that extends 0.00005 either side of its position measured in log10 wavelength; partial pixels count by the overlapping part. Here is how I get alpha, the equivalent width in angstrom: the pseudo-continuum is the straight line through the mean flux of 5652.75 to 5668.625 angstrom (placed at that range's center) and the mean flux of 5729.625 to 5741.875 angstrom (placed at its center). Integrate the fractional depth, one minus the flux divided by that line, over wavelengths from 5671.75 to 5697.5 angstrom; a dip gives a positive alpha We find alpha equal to 0.3 angstrom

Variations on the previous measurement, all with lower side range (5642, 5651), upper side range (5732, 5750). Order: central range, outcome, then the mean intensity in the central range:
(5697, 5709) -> -0.15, 19.8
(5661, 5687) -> 1.29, 17.1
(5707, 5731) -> 0.13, 20.3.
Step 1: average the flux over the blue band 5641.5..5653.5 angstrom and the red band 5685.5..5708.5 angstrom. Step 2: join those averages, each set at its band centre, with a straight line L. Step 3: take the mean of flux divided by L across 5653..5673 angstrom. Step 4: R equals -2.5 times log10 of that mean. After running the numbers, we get 0.040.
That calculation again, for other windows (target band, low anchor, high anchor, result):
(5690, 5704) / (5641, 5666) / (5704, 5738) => 0.01 mag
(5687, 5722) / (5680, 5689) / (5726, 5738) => -0.01 mag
